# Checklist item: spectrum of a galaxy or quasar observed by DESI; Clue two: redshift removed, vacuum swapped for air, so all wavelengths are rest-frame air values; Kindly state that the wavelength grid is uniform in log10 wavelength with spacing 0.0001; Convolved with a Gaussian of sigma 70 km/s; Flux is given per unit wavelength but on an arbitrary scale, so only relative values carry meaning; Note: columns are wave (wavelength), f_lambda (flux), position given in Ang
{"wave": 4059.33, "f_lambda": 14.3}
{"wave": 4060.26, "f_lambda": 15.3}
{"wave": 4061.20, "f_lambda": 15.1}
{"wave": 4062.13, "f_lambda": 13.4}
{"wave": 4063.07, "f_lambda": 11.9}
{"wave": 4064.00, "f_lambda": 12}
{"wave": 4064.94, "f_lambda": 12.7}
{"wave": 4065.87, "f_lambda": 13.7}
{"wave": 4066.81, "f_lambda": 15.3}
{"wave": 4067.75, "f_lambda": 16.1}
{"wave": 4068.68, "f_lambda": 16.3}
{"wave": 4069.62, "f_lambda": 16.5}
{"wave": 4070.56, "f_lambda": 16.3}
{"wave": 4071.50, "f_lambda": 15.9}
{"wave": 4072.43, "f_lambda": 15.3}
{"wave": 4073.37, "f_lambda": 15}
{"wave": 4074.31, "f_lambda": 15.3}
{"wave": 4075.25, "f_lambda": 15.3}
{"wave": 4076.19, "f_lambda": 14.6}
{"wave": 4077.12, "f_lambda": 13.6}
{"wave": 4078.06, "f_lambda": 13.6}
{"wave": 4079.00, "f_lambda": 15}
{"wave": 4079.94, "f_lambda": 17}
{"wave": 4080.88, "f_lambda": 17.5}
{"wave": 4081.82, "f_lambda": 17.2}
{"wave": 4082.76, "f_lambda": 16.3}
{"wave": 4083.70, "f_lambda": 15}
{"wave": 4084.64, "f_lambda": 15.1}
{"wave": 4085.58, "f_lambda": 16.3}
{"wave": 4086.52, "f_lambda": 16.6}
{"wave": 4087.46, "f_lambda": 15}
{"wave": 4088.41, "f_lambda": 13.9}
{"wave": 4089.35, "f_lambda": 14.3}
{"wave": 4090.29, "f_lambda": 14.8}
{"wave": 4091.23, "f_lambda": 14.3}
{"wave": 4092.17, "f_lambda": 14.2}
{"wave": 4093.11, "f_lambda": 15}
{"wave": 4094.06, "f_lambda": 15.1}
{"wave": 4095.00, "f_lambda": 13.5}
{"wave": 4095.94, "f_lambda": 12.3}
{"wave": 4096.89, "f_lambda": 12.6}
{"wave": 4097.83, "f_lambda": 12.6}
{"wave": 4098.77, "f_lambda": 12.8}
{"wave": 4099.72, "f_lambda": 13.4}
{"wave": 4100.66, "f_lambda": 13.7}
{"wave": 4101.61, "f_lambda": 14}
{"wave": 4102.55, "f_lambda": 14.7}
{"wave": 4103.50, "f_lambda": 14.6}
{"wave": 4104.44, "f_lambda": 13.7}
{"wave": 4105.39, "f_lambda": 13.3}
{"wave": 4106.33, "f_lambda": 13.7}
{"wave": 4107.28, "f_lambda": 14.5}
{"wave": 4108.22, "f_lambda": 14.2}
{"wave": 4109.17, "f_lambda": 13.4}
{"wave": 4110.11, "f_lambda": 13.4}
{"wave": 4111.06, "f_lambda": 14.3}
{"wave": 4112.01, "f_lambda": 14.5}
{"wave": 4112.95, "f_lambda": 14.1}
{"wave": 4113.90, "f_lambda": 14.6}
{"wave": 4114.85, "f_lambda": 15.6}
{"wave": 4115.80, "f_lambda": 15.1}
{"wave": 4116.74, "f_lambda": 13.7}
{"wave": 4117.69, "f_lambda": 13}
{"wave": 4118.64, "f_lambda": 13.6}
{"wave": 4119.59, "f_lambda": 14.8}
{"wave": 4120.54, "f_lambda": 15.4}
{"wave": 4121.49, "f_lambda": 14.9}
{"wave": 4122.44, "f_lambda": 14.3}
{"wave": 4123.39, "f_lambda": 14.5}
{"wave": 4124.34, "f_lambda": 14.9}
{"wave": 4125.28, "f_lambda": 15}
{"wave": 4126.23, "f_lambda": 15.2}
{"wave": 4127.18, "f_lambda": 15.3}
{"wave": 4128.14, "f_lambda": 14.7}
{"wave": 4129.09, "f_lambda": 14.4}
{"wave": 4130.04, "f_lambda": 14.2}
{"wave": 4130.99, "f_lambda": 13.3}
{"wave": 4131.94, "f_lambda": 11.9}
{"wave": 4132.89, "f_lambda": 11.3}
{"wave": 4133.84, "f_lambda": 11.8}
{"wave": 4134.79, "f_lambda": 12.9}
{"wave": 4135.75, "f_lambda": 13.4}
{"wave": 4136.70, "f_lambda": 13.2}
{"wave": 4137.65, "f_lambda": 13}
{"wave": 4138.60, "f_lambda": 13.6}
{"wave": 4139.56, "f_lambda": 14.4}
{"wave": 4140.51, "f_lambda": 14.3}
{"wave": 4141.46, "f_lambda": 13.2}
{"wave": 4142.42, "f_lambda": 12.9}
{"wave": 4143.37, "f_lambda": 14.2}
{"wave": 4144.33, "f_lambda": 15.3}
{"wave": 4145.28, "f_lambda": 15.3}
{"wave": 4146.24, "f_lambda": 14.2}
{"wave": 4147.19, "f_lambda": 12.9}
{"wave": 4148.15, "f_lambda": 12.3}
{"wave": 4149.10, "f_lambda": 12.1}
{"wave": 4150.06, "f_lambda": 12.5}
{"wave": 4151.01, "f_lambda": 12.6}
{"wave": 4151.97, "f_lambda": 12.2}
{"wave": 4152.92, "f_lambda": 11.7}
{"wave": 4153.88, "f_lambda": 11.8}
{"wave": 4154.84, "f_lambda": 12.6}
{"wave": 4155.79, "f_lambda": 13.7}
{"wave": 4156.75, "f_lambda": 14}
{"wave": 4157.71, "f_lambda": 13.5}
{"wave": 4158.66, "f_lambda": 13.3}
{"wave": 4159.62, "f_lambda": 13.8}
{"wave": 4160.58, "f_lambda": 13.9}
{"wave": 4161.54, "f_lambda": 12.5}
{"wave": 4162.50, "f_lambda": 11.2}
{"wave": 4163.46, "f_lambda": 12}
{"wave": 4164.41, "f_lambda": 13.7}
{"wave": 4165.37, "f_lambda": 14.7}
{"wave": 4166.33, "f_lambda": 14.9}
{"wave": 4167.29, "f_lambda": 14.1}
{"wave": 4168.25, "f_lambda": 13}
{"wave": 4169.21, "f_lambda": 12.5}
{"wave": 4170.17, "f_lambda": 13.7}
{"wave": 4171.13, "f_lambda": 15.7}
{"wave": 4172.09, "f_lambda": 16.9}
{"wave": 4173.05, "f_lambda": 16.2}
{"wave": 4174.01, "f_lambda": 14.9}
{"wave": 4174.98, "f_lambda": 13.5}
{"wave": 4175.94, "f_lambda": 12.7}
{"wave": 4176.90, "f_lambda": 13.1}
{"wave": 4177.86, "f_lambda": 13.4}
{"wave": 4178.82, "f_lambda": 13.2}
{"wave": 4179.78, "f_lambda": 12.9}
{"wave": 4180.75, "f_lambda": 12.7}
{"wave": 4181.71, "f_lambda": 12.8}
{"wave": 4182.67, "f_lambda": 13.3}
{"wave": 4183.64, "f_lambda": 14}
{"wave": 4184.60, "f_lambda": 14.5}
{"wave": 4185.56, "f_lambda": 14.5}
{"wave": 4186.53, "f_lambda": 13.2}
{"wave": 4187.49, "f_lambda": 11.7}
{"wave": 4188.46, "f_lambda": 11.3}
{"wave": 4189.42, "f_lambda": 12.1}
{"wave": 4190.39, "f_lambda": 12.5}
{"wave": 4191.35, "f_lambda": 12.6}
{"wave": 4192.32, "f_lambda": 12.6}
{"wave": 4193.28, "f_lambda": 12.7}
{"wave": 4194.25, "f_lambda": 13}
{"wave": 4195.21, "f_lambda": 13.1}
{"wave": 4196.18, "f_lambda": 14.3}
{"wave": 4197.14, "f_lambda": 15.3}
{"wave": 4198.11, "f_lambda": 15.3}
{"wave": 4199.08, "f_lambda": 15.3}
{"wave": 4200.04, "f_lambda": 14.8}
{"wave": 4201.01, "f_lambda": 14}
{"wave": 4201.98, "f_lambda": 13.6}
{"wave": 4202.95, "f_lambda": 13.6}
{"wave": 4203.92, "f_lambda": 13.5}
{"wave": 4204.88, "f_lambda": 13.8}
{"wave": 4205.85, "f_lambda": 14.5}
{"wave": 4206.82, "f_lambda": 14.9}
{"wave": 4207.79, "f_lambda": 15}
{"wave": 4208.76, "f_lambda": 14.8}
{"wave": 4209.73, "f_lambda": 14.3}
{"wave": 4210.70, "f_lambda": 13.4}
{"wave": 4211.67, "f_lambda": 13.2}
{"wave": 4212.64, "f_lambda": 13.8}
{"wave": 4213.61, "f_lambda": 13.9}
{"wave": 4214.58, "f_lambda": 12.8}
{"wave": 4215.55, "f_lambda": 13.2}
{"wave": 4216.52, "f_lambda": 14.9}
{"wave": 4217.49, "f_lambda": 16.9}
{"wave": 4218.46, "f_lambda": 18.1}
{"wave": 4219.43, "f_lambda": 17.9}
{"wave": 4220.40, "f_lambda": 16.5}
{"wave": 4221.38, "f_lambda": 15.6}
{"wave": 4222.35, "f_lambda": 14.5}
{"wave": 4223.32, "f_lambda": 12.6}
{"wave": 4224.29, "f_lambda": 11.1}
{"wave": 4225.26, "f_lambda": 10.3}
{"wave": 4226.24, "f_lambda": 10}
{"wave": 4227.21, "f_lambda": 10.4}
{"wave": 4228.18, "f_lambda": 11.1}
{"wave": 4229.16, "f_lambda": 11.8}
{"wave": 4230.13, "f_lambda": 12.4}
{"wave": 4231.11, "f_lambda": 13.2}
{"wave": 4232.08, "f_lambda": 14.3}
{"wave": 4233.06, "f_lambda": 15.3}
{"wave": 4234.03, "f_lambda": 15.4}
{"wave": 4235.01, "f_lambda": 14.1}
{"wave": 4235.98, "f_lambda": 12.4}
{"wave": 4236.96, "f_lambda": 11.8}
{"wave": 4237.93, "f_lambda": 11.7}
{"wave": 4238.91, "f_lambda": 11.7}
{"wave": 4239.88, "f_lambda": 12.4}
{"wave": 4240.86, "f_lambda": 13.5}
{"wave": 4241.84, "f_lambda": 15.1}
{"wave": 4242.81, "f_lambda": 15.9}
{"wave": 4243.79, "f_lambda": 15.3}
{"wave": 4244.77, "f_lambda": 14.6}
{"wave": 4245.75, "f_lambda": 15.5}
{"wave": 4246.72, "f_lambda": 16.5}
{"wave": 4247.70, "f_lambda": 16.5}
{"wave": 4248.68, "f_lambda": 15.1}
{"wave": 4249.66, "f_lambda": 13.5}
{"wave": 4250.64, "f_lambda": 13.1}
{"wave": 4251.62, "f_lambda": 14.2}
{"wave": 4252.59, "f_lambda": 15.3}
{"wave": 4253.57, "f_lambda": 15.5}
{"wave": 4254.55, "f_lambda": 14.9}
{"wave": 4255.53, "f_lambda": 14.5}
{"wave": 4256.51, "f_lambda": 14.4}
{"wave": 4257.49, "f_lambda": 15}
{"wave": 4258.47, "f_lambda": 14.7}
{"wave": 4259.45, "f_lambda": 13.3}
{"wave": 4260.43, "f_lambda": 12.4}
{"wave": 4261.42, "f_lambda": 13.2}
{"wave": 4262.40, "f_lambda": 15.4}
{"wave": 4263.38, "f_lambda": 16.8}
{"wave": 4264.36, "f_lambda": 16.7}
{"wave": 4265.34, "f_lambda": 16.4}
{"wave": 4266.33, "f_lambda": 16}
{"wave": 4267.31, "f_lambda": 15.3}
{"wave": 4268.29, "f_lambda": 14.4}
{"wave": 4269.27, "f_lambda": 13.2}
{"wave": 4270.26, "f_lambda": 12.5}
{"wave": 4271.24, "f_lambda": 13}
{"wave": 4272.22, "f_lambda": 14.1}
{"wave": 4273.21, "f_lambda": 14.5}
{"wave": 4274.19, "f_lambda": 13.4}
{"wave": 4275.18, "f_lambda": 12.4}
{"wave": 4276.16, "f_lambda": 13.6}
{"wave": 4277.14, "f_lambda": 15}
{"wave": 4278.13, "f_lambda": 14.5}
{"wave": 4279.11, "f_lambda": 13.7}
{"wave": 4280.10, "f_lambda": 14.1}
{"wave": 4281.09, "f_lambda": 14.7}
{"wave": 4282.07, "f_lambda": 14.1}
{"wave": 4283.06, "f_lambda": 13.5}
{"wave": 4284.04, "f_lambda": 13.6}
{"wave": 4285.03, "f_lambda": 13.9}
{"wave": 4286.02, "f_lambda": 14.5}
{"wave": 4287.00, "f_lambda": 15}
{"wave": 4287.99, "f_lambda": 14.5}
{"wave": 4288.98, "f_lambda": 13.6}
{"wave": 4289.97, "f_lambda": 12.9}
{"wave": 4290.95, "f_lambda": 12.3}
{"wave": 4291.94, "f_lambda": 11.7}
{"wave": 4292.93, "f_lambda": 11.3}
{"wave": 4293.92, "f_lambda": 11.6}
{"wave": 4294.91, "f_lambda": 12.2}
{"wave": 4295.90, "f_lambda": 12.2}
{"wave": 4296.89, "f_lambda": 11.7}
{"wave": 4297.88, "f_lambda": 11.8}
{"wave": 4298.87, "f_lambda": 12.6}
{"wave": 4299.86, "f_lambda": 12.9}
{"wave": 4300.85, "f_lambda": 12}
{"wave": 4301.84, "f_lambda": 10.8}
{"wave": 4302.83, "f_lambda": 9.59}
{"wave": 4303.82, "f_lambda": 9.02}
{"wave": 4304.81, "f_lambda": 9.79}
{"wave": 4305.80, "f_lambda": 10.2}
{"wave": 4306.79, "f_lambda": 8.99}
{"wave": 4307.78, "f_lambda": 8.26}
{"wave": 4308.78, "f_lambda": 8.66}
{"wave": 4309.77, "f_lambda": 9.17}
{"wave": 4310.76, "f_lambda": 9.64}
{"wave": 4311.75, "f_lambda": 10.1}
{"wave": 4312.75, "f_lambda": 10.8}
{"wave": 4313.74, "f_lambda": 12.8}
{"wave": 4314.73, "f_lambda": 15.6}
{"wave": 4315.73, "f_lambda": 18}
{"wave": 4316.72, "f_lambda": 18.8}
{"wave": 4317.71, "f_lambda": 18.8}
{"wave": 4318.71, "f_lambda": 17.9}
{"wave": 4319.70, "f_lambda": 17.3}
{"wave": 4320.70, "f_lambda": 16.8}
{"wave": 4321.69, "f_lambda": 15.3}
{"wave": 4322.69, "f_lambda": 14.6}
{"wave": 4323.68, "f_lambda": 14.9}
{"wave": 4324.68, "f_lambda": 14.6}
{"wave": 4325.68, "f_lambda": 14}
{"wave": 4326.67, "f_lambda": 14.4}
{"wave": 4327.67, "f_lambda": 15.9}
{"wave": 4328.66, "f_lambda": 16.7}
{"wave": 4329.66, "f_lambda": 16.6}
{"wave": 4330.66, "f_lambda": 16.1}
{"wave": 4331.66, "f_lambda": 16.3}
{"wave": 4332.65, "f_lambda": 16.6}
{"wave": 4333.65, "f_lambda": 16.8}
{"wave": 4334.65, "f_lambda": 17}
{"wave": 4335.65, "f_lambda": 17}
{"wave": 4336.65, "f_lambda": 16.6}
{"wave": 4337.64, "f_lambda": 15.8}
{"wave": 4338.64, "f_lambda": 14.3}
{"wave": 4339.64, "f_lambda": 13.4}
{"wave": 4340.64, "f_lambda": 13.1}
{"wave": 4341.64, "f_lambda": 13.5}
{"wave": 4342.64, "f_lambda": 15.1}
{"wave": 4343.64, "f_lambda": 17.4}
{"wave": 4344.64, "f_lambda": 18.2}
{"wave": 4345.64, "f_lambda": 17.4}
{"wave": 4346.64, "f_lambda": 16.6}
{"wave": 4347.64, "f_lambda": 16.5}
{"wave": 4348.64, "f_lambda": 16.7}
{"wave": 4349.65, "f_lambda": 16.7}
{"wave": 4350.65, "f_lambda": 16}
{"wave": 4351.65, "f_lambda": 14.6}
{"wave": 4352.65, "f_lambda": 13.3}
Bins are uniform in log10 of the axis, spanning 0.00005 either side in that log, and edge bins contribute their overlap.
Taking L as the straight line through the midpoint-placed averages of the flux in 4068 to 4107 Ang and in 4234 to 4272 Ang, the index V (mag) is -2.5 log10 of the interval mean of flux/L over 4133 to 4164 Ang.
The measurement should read 0.12 mag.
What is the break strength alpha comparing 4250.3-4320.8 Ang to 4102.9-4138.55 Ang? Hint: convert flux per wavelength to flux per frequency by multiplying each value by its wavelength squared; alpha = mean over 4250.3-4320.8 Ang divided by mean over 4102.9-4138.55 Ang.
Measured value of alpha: 1.04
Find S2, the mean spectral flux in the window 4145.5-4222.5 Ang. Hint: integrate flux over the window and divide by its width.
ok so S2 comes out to 13.8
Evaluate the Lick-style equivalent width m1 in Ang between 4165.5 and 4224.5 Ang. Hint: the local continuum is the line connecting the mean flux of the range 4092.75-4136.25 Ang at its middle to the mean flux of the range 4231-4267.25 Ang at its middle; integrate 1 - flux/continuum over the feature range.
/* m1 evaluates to 1.1 Ang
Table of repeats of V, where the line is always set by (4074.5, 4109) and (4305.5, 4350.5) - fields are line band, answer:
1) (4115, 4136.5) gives 0.04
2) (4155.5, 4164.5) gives 0.12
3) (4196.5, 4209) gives 0.02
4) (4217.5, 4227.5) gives 0.06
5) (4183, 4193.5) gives 0.14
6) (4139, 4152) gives 0.09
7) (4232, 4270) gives 0.02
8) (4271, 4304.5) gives 0.15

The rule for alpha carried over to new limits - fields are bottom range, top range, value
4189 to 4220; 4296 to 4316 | 0.82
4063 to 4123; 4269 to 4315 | 0.93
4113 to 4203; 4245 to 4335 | 1.09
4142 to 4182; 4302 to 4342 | 1.13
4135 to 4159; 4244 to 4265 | 1.18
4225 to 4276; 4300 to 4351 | 1.07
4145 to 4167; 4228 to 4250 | 1.11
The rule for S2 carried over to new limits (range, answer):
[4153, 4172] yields 13.4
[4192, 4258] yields 14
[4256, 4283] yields 14.3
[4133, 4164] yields 13.1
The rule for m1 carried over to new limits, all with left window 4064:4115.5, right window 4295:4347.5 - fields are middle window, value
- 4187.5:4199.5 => 0.9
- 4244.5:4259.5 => -0.6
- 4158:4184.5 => 1.4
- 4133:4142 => 0.8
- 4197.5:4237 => 1.2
